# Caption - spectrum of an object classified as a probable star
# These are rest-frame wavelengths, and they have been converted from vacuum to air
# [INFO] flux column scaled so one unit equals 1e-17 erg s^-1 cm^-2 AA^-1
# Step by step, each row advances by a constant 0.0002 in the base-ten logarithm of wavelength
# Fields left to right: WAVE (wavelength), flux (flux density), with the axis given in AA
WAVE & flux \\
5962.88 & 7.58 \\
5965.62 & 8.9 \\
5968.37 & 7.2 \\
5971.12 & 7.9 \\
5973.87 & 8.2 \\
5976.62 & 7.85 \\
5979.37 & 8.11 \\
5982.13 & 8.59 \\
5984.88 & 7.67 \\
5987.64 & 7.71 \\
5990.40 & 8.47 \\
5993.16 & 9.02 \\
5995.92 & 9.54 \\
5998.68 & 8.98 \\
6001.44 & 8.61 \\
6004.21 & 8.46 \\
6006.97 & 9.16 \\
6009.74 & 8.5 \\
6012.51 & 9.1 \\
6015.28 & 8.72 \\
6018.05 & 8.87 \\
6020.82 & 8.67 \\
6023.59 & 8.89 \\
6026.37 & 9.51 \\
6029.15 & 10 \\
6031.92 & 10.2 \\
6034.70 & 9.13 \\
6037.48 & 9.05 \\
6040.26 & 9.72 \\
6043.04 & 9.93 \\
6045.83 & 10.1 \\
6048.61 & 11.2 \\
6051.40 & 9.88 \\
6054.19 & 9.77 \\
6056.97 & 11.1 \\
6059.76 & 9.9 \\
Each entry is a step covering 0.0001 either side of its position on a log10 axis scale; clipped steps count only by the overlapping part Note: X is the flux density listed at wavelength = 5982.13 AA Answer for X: 8.59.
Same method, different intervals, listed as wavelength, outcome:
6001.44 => 8.61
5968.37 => 7.2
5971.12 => 7.9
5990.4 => 8.47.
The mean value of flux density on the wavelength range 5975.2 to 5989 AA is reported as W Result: 7.99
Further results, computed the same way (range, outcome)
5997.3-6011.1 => 8.74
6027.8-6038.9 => 9.6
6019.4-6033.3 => 9.45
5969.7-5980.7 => 8.01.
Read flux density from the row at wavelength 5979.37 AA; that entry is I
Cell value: 8.11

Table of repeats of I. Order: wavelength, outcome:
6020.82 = 8.67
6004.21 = 8.46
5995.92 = 9.54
